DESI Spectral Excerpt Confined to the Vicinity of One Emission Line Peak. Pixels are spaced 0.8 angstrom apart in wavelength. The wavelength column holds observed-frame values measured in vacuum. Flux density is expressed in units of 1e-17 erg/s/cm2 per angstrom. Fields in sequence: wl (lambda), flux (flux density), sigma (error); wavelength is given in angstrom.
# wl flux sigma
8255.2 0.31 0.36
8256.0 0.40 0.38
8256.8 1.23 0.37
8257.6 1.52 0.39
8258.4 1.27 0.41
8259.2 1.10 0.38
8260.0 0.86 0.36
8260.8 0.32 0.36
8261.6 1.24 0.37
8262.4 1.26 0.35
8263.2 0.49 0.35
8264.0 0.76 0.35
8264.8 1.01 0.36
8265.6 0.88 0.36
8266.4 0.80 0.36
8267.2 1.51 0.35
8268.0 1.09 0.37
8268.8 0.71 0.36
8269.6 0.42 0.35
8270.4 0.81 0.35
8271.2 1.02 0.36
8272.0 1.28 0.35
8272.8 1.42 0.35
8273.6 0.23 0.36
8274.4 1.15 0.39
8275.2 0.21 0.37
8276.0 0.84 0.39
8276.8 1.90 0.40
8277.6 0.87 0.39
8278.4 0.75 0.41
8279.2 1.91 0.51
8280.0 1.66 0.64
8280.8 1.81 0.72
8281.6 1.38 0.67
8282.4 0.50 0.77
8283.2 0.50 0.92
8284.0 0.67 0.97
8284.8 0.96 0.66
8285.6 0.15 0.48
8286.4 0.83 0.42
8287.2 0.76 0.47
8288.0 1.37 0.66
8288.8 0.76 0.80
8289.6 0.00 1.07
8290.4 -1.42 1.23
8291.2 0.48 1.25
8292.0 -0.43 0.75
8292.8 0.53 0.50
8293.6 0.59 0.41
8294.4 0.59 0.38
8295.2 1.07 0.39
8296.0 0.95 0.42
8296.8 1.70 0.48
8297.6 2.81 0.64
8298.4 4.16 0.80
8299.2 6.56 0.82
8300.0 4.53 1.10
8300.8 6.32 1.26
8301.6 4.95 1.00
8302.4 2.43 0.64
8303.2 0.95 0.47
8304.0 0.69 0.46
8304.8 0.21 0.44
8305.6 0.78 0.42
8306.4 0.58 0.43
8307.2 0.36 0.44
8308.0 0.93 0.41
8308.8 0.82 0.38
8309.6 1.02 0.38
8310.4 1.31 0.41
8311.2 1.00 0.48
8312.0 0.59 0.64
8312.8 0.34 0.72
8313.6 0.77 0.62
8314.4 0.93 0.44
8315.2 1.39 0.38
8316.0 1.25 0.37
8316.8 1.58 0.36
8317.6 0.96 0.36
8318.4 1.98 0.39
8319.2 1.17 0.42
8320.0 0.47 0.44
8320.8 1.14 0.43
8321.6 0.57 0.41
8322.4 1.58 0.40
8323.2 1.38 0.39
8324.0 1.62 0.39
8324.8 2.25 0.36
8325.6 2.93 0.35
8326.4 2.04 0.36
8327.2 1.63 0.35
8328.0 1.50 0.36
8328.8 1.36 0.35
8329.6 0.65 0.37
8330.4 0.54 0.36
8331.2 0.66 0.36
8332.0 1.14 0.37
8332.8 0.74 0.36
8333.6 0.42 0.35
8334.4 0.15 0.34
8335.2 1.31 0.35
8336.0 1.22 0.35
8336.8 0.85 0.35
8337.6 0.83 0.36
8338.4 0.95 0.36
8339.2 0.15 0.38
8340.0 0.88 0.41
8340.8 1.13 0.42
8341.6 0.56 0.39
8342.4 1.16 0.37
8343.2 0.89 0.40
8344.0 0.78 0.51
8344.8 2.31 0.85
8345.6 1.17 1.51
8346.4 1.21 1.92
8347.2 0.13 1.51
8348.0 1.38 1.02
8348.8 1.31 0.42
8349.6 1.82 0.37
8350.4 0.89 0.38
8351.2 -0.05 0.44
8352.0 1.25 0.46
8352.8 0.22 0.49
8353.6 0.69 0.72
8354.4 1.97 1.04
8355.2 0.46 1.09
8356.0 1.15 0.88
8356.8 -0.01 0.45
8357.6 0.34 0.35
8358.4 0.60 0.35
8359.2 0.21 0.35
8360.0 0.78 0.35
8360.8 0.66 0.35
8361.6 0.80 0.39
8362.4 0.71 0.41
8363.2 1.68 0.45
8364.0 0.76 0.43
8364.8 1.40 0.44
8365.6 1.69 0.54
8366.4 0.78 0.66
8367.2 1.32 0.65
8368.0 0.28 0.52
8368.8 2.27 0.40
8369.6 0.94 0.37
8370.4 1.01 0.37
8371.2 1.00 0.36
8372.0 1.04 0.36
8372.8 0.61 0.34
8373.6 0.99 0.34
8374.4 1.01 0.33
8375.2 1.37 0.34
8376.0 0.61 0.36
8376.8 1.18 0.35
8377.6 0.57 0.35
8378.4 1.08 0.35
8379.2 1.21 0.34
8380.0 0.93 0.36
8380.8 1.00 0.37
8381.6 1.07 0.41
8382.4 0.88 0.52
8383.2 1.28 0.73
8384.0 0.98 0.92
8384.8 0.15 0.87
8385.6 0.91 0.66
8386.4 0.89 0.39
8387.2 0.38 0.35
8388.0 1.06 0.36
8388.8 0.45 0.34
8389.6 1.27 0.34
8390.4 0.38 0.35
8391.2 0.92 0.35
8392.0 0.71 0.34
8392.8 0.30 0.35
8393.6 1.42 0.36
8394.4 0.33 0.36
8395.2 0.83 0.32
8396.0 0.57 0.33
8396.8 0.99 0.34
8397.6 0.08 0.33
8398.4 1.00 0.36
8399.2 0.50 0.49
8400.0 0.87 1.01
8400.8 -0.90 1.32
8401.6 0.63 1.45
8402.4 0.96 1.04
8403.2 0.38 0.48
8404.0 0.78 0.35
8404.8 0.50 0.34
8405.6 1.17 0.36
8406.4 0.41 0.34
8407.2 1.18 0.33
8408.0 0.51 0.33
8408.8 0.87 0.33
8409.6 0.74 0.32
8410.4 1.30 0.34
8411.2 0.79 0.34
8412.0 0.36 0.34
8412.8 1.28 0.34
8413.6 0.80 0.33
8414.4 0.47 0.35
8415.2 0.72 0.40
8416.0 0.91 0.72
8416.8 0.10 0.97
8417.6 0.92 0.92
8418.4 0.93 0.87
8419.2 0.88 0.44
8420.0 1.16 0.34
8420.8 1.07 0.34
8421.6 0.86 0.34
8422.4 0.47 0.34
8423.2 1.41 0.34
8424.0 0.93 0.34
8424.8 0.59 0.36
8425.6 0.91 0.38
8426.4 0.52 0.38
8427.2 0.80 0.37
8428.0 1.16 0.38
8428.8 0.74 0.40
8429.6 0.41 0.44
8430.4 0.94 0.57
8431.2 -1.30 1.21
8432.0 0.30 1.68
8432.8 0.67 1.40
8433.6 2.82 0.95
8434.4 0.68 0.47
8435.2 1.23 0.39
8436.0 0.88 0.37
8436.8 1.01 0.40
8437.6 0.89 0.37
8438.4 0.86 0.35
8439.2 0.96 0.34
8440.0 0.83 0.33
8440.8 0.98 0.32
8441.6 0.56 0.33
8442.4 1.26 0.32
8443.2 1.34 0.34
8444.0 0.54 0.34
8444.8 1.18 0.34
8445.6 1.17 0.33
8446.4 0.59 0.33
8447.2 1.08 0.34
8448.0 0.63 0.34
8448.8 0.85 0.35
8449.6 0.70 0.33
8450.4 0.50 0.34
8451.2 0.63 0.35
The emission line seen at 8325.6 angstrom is [N II]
